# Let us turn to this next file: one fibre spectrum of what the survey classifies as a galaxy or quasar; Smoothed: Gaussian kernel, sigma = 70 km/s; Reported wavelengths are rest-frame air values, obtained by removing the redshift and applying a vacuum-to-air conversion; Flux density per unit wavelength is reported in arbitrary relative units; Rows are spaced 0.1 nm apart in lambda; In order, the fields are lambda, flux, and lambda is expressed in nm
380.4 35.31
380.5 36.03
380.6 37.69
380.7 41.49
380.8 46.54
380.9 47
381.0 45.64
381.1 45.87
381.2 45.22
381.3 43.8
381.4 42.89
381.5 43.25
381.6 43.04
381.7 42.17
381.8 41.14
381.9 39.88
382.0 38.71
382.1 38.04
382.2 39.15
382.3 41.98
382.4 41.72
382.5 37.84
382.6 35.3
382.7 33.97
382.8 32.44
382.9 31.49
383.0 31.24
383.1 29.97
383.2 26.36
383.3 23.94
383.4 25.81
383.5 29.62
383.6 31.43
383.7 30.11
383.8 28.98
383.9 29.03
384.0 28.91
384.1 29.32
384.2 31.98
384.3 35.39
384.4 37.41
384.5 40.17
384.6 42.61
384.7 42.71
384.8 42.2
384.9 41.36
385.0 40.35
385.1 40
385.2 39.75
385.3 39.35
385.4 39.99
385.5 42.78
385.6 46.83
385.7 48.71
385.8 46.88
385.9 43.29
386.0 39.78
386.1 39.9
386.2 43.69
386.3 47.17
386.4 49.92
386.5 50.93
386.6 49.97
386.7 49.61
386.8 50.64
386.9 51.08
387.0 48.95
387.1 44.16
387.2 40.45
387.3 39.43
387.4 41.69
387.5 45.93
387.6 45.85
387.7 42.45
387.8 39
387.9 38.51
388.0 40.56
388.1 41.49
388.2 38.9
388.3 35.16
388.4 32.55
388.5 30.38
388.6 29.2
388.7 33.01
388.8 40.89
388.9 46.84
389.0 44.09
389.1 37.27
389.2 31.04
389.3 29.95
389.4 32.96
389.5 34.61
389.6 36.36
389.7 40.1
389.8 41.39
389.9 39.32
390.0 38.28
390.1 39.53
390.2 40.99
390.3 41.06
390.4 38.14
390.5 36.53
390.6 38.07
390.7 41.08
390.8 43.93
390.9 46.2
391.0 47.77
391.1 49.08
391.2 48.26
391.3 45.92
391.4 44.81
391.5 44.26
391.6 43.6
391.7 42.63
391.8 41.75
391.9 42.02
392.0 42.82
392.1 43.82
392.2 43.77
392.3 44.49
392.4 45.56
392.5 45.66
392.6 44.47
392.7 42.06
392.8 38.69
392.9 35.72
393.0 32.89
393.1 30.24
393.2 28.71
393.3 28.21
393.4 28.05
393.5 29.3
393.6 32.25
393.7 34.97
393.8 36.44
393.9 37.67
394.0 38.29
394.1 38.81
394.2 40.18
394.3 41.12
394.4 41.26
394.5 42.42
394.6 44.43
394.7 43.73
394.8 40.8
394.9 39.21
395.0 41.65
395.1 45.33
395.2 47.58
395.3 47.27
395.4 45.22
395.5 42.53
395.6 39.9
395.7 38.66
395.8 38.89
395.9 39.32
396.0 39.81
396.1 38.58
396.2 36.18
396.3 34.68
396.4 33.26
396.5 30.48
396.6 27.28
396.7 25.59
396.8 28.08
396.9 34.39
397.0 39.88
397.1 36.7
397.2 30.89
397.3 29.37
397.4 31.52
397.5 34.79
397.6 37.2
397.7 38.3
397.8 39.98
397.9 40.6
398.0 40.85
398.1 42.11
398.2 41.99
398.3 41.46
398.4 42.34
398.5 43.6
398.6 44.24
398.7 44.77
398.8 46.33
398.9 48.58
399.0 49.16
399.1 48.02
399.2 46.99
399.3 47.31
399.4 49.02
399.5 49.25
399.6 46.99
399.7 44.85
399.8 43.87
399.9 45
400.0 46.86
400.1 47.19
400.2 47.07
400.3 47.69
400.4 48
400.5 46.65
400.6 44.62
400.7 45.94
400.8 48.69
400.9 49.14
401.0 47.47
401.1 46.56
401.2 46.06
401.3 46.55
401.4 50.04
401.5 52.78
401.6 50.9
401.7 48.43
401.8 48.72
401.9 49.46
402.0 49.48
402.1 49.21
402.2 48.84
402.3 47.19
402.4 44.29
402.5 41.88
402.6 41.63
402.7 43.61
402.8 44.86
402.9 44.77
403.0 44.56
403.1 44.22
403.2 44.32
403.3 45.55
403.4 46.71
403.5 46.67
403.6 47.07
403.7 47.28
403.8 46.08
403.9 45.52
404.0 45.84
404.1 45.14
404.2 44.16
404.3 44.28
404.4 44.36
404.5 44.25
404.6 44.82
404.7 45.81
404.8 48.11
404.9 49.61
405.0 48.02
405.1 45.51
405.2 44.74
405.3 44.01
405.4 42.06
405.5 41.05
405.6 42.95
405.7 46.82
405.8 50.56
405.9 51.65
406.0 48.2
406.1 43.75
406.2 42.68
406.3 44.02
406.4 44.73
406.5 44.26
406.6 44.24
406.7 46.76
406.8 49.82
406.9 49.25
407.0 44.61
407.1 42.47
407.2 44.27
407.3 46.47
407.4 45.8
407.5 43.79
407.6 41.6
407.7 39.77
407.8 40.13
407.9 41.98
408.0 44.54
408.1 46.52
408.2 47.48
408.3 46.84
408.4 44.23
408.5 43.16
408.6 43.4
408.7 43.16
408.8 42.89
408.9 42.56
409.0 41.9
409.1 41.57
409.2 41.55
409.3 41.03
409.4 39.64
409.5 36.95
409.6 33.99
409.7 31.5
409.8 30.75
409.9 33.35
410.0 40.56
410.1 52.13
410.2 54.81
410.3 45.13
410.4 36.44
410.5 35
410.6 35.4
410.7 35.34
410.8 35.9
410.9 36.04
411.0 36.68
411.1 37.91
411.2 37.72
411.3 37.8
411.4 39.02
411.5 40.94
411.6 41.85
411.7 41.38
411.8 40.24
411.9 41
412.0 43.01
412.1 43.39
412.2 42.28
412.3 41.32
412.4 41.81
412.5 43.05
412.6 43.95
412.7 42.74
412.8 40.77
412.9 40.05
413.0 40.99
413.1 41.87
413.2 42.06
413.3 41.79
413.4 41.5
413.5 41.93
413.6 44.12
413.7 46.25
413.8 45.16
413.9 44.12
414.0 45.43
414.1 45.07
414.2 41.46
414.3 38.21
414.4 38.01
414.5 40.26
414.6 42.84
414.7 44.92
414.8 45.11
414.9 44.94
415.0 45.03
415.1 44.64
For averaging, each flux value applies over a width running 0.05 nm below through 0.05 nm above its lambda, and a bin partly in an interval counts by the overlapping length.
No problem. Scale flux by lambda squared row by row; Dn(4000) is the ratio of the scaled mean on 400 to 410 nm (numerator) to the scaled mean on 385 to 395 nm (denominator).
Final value 1.19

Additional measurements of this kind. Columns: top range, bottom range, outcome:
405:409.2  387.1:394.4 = 1.23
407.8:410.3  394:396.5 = 1.11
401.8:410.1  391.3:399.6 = 1.17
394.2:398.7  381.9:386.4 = 1.11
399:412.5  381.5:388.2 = 1.24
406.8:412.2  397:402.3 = 0.97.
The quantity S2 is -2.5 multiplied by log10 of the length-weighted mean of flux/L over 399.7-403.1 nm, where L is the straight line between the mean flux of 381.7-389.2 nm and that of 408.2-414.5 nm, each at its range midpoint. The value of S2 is -0.165 mag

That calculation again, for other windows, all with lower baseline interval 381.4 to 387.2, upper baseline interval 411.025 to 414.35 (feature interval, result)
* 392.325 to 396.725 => 0.055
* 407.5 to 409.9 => 0.009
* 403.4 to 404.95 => -0.124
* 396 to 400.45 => -0.006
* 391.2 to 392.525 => -0.108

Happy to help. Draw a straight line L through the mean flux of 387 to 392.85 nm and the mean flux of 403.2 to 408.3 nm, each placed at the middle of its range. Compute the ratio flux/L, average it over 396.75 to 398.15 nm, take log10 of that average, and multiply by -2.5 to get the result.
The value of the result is 0.19 mag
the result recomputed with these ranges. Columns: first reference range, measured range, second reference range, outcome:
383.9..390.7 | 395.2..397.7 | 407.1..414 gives 0.13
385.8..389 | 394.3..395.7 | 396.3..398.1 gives -0.19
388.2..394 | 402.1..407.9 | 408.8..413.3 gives -0.14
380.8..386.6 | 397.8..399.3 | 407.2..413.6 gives -0.11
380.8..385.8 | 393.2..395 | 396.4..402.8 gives 0.12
